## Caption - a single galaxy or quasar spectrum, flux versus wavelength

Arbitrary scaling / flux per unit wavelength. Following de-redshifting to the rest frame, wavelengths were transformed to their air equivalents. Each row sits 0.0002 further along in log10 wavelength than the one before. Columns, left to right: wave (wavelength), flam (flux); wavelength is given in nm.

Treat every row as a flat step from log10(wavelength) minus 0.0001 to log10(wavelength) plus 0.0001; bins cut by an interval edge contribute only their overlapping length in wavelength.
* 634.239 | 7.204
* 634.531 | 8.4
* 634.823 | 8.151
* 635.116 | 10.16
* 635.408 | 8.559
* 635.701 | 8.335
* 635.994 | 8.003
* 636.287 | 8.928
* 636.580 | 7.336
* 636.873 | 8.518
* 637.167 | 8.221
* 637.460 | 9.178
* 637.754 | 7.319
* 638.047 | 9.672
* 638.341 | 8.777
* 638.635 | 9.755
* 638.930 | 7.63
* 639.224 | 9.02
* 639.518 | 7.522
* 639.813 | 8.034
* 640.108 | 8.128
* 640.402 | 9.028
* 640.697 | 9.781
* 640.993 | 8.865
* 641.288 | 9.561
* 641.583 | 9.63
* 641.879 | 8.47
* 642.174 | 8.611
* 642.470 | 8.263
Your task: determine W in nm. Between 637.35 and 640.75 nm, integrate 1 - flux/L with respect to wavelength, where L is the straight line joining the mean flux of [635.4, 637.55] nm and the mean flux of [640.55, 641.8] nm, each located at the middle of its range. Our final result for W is 0.12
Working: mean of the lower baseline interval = 8.35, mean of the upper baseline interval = 9.4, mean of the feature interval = 8.62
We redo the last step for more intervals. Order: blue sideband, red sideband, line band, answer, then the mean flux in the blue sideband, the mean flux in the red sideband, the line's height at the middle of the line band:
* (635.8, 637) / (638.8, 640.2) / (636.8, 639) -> -0.15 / 8.2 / 8.07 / 8.14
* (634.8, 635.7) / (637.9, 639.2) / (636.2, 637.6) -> 0.09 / 8.96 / 8.96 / 8.96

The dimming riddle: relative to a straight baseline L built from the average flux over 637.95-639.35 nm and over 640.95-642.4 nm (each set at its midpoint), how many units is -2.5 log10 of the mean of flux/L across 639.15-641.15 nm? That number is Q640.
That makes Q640 0.044 mag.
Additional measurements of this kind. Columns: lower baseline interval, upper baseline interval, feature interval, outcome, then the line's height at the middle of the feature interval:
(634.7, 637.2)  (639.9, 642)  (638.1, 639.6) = 0.02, 8.81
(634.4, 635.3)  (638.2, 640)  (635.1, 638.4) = 0.02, 8.7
